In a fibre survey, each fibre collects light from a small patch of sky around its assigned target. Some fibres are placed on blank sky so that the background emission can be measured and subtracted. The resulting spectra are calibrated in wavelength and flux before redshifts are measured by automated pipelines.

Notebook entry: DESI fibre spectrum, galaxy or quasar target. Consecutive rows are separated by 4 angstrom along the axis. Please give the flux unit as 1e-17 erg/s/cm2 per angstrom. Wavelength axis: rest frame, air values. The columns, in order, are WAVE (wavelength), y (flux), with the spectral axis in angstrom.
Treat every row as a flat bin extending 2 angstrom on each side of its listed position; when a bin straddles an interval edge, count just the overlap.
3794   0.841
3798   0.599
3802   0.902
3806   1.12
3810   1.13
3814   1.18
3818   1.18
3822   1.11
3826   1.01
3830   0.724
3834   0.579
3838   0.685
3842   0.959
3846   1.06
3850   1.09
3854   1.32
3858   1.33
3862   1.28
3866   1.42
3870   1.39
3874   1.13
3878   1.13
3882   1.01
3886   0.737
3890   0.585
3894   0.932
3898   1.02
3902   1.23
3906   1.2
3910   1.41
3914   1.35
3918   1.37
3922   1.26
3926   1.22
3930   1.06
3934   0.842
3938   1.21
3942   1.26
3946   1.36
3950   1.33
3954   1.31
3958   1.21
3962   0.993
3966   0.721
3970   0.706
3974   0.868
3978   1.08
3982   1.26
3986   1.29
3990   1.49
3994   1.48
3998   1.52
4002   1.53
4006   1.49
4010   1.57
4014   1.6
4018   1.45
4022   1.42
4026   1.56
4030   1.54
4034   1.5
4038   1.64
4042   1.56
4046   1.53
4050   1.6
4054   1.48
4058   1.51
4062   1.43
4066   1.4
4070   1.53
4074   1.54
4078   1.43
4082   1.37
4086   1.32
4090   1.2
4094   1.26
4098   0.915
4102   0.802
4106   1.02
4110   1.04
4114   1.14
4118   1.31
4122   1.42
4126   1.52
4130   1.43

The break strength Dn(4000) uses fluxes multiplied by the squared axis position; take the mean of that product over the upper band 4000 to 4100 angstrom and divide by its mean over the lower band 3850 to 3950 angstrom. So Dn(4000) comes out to 1.34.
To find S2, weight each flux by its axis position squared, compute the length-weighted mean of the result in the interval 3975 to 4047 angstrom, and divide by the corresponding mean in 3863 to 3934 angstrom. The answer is 1.4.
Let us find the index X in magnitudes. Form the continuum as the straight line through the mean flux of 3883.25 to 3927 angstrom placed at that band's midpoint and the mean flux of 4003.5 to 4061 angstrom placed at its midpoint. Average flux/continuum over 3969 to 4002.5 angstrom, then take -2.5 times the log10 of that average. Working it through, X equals 0.11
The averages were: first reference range 1.12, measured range 1.25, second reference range 1.53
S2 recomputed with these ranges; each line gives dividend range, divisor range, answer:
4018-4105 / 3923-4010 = 1.21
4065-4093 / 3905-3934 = 1.22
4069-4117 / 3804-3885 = 1.26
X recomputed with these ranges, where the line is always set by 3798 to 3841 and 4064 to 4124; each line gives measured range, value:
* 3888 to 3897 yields 0.29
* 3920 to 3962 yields -0.11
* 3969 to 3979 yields 0.25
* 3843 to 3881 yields -0.23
